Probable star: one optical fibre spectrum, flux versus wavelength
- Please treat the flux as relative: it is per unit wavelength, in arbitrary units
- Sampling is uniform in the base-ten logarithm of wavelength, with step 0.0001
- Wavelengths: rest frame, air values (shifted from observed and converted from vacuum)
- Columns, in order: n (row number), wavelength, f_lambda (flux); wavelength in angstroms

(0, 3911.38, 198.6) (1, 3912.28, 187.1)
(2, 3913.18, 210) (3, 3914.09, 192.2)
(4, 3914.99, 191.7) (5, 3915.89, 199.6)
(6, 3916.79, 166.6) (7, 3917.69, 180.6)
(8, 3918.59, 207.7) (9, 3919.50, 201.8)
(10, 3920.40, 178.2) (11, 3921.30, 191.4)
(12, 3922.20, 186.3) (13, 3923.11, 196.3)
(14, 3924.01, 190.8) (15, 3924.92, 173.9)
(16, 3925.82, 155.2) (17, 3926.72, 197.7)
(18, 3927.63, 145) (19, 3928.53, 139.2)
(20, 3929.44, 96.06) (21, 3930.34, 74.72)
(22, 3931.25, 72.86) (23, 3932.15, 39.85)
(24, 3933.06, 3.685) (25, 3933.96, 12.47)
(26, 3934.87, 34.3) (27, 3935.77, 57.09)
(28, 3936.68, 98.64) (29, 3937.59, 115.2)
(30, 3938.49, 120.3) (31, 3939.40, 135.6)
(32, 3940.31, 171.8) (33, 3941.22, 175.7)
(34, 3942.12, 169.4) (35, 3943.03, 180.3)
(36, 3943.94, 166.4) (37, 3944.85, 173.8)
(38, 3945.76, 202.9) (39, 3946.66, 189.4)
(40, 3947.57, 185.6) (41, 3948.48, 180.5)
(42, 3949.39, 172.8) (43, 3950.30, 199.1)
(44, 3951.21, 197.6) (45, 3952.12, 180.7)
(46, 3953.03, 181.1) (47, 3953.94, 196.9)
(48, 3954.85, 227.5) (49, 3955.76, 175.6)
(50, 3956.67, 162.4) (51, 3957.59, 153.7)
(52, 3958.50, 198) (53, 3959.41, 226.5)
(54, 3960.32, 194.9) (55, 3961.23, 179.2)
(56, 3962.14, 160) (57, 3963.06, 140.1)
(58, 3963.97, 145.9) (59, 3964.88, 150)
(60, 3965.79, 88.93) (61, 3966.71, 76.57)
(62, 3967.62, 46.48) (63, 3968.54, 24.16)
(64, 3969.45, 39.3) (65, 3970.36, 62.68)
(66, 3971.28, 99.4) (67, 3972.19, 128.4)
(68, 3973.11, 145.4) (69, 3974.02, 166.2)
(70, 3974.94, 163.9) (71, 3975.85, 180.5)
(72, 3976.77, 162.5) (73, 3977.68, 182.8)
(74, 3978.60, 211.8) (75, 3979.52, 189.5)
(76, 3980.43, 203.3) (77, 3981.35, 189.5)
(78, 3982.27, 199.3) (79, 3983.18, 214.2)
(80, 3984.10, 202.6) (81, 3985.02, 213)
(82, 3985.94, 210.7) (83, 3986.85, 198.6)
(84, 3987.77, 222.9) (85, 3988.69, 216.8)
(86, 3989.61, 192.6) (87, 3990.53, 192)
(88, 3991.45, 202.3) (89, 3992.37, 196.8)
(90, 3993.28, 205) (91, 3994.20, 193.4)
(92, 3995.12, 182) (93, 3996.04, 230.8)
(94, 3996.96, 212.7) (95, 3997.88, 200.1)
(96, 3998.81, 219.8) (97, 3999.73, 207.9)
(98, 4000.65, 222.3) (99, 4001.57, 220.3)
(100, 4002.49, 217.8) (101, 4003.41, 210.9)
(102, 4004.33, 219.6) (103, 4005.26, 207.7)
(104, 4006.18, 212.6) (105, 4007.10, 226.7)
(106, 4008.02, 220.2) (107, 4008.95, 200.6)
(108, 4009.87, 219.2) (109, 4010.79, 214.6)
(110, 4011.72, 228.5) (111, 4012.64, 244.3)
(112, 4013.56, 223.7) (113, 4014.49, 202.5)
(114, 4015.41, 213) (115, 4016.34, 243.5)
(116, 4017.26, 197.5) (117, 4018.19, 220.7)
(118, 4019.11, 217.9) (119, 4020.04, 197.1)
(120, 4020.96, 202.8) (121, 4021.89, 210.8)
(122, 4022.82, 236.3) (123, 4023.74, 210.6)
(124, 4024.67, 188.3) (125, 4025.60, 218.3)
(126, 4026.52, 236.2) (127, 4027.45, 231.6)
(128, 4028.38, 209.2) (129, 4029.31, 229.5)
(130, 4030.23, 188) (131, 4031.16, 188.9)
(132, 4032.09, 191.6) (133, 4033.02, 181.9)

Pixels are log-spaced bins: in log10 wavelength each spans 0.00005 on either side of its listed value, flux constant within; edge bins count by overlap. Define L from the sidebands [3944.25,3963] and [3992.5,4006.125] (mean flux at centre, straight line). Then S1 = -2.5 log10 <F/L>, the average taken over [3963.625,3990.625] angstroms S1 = 0.261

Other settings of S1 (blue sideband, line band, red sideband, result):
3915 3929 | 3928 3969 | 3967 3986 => 0.19 mag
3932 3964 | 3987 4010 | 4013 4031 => -0.08 mag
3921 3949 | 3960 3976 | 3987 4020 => 0.39 mag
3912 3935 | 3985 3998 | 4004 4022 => -0.03 mag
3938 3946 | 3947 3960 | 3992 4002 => -0.09 mag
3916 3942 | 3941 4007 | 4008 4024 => -0.01 mag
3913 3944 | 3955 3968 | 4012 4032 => 0.10 mag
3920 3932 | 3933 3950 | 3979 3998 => 0.20 mag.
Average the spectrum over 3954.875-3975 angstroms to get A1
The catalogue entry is 134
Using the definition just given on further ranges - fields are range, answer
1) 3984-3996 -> 203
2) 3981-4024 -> 212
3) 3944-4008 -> 180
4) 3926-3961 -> 148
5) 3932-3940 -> 71.5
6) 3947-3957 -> 188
